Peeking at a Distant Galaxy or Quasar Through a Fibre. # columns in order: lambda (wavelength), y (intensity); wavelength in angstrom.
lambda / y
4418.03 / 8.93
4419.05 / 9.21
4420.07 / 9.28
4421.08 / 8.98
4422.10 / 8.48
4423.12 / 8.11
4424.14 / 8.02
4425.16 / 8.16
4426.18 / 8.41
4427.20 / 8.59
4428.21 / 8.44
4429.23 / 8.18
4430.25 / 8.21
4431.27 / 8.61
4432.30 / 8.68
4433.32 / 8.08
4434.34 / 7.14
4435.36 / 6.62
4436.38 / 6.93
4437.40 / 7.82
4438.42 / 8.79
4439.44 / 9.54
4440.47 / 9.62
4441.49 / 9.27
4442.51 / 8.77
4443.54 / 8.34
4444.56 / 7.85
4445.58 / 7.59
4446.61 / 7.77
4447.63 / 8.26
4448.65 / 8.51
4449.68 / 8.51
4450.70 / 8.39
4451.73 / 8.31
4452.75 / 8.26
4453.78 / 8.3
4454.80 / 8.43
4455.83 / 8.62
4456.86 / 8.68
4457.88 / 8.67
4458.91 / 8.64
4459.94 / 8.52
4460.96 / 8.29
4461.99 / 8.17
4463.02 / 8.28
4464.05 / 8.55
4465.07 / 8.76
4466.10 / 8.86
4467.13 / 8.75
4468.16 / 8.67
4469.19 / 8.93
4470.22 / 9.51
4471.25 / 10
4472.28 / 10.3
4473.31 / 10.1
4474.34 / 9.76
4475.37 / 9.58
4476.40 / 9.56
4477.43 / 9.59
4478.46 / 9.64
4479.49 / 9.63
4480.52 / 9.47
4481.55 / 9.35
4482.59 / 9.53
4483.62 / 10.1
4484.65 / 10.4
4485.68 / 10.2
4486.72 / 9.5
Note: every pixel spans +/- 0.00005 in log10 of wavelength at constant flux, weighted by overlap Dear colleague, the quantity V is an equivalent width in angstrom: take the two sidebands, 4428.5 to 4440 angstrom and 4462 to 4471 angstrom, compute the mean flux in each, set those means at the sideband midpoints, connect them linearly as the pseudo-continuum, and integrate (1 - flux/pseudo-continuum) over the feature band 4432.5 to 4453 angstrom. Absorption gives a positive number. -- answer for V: 0.07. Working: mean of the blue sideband 8.06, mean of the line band 8.23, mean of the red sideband 8.79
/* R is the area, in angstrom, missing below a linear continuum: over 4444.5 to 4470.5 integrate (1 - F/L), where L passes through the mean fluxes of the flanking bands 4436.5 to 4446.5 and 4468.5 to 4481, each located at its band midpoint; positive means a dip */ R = 1.7 angstrom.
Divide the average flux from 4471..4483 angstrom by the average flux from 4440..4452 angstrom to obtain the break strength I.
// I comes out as 1.15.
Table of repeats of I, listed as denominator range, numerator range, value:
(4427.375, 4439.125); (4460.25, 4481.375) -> 1.15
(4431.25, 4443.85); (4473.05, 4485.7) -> 1.17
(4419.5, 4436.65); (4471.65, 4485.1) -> 1.19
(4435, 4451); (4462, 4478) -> 1.11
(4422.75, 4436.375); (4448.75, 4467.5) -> 1.06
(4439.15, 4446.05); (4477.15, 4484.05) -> 1.11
